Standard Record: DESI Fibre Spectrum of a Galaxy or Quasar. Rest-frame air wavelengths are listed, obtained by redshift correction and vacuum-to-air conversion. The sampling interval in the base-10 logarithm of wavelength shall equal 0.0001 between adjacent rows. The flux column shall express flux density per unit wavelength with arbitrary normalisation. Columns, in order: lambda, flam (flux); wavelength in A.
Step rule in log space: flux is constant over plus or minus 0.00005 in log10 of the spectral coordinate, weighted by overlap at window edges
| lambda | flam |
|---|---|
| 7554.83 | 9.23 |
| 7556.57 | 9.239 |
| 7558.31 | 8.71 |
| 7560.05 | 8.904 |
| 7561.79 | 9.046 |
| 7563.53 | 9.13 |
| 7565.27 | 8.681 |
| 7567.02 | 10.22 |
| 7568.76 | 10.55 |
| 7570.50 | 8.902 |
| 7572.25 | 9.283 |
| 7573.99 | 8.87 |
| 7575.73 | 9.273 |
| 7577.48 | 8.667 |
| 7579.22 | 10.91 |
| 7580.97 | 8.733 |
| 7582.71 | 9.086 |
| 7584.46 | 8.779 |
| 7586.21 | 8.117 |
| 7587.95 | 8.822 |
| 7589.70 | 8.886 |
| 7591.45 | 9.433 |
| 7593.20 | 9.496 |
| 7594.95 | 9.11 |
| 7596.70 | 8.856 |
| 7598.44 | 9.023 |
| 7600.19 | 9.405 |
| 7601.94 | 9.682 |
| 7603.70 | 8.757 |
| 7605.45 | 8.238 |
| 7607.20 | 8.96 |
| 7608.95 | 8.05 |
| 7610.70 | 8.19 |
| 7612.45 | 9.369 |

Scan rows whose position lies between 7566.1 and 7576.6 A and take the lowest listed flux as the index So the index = 8.87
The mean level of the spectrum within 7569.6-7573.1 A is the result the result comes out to 9.09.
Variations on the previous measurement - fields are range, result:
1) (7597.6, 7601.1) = 9.22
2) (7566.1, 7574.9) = 9.56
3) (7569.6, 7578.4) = 9.02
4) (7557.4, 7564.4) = 8.95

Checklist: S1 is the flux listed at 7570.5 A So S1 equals 8.902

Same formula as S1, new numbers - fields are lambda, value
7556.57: 9.239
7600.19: 9.405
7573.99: 8.87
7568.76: 10.55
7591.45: 9.433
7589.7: 8.886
